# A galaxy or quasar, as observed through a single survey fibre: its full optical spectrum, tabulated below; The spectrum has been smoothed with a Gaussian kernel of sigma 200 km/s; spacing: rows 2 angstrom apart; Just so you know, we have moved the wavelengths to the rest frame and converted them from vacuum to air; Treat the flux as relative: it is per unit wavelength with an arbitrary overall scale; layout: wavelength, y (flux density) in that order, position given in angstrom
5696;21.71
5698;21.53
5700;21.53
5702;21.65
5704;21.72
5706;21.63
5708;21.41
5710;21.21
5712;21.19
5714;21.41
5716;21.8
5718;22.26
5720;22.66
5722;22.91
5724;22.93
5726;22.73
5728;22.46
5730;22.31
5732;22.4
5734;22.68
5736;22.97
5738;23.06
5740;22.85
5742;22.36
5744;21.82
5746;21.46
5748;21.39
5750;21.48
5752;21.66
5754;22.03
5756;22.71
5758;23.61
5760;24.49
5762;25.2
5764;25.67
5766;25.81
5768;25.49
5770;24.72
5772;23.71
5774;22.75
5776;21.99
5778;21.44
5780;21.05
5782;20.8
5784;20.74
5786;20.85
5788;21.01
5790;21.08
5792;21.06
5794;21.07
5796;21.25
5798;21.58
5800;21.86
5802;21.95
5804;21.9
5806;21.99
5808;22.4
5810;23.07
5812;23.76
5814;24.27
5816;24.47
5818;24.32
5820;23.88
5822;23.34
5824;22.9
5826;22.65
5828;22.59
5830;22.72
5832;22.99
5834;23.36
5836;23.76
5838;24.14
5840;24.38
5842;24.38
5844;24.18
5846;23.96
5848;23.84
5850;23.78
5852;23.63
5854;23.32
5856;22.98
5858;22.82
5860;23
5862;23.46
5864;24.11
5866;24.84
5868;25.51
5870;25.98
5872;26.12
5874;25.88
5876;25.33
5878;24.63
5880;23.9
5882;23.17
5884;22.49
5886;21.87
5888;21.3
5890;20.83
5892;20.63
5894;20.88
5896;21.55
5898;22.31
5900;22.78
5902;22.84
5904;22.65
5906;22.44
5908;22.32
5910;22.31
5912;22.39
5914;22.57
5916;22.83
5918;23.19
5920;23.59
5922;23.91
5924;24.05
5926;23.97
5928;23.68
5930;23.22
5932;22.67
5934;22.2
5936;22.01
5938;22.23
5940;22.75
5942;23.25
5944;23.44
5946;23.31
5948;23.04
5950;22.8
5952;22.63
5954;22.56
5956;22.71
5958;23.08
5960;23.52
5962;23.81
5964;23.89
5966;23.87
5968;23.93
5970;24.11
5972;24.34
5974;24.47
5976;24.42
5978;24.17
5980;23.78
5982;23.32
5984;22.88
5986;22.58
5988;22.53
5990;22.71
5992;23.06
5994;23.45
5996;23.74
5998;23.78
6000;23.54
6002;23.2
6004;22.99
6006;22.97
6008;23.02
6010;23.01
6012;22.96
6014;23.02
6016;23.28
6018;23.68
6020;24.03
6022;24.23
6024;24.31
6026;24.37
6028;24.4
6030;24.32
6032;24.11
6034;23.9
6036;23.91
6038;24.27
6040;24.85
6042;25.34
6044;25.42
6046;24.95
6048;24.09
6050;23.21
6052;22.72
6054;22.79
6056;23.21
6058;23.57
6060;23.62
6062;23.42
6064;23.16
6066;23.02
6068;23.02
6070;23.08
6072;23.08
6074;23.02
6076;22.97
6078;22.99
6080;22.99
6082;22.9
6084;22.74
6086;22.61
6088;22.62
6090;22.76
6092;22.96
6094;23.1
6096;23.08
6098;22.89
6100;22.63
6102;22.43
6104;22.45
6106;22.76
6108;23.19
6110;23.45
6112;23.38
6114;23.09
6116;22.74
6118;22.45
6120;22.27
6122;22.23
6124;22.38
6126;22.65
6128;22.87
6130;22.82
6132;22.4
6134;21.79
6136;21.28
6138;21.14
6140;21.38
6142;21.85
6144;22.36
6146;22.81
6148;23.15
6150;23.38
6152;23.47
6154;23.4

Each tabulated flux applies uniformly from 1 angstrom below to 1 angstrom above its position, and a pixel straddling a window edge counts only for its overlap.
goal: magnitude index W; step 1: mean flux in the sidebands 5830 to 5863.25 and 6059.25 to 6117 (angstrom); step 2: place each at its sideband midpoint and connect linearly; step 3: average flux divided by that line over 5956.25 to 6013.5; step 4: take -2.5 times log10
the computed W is -0.01 mag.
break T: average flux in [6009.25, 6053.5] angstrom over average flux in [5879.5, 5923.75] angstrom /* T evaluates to 1.07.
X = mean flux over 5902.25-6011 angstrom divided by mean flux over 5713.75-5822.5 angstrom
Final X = 1.03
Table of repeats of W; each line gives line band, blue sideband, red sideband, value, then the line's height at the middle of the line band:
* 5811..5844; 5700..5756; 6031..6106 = -0.06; 22.5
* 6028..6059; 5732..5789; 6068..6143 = -0.07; 22.6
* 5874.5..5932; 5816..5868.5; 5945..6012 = 0.03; 23.5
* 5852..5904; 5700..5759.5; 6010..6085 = -0.02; 22.9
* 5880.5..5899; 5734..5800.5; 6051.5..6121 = 0.04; 22.6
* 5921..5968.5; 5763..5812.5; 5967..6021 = 0.00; 23.2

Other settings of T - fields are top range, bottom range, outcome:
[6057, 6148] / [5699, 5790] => 1.01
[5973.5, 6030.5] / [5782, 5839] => 1.04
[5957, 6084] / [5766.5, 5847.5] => 1.04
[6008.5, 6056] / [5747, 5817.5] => 1.06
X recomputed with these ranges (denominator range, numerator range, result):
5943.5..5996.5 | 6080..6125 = 0.97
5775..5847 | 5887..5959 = 1.00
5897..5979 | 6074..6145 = 0.97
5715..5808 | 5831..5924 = 1.04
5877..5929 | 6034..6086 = 1.04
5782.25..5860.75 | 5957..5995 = 1.03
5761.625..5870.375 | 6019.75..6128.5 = 1.01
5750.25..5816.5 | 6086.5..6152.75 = 1.00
